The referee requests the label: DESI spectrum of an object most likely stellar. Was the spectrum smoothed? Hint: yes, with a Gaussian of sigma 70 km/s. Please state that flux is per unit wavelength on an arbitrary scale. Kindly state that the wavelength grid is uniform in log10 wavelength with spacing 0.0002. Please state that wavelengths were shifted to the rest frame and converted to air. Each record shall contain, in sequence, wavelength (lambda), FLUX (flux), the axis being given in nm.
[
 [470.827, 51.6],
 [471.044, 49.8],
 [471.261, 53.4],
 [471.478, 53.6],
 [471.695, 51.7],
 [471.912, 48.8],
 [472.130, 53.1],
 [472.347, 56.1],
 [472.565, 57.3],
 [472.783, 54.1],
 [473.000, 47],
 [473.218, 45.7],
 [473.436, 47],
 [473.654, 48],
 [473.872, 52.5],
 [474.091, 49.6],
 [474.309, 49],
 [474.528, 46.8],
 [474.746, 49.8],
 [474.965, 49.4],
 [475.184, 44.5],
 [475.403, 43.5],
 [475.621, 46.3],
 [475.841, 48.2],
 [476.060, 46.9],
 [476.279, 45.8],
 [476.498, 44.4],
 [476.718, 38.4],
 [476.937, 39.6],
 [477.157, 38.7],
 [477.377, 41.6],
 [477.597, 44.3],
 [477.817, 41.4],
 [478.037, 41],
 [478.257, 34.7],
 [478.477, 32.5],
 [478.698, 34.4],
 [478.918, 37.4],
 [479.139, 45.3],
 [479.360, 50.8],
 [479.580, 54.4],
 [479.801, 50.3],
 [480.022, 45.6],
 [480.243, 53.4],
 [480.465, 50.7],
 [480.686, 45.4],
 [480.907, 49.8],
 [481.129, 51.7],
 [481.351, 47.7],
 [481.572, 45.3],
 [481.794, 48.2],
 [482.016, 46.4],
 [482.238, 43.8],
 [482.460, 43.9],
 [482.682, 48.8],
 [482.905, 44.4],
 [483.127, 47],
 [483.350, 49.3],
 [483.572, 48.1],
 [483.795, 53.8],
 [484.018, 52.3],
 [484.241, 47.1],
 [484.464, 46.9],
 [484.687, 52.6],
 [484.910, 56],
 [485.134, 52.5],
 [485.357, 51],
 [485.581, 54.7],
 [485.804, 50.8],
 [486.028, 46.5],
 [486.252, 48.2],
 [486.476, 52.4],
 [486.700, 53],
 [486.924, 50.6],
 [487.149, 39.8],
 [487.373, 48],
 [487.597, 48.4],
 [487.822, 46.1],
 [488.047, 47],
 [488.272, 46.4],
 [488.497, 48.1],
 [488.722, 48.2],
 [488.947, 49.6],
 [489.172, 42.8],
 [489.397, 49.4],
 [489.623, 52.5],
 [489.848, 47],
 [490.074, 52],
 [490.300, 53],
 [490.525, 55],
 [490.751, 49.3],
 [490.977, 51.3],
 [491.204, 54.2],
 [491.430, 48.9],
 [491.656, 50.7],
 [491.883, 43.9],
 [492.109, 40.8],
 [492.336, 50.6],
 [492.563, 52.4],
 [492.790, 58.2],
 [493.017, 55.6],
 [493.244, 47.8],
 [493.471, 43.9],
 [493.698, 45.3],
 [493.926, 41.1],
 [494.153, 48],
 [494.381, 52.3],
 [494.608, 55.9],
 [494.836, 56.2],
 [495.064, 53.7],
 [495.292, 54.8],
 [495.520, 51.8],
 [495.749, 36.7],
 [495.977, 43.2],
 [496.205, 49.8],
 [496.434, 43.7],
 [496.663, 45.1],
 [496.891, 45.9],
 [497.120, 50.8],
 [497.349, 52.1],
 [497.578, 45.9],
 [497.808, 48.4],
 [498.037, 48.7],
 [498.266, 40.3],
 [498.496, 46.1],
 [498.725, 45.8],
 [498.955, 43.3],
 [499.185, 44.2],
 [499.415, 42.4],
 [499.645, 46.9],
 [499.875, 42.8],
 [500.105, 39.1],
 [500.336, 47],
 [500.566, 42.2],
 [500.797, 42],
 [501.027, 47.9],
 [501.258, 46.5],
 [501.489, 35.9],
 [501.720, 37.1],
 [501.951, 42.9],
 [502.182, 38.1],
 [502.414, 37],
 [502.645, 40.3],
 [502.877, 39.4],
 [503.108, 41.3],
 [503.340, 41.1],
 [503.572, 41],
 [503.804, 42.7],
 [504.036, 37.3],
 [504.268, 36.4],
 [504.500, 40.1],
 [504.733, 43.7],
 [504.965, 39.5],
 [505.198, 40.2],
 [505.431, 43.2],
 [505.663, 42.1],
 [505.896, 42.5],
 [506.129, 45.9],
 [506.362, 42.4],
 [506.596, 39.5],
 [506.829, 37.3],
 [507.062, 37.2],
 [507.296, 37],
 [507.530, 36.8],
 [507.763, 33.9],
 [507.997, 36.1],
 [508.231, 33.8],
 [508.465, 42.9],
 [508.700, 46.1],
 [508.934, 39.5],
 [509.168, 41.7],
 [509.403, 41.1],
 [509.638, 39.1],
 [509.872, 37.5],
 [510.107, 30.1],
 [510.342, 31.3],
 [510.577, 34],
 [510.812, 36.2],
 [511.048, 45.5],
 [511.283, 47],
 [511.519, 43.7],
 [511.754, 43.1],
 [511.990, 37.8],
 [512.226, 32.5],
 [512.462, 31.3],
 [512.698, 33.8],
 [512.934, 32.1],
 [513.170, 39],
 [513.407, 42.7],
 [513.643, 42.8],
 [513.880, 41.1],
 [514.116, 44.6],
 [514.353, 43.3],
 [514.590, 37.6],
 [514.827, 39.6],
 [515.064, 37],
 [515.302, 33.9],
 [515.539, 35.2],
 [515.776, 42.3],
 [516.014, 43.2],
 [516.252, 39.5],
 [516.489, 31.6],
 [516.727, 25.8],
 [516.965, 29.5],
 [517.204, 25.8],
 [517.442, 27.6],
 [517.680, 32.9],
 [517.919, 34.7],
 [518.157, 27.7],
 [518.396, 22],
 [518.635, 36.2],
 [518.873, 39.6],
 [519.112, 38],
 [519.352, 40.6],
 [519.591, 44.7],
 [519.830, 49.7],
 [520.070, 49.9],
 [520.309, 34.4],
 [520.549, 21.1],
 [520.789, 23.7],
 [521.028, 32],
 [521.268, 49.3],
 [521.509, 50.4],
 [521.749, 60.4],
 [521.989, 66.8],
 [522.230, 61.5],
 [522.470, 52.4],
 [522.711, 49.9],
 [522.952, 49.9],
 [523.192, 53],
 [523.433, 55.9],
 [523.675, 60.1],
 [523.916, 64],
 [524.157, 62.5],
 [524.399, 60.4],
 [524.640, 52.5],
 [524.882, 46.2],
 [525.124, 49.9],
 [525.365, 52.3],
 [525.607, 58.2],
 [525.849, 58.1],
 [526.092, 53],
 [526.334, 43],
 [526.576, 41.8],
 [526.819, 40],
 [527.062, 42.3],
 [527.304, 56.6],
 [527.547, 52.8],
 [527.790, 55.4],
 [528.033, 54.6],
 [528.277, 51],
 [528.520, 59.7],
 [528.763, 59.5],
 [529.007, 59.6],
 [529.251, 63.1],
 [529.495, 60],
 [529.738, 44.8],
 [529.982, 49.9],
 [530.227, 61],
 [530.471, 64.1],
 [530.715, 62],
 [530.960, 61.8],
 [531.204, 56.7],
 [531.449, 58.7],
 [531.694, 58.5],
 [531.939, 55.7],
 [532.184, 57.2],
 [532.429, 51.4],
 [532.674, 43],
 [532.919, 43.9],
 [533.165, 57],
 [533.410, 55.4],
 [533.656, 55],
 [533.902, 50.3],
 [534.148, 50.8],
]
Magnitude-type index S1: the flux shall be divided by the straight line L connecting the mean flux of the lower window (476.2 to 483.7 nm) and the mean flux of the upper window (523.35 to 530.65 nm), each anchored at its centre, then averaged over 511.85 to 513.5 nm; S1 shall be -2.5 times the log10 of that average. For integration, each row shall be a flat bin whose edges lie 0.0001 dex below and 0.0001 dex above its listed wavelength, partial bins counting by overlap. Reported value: 0.402 mag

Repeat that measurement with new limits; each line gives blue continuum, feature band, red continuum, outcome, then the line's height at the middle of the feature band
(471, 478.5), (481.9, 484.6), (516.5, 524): -0.04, 45.9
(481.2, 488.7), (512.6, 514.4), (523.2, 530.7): 0.30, 52.6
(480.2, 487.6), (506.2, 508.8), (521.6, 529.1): 0.33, 52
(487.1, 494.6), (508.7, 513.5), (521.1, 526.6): 0.34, 52.3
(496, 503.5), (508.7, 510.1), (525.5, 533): 0.19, 47.1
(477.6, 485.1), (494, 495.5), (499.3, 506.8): -0.22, 43.4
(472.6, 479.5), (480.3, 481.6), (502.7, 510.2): -0.12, 43.8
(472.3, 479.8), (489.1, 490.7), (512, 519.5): -0.20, 42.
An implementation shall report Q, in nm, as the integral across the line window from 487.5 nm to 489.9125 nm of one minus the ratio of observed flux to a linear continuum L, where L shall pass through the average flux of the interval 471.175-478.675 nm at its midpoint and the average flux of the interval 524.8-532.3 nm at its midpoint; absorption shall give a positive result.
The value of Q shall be 0.035 nm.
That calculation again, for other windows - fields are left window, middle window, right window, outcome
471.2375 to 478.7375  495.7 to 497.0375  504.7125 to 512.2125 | -0.085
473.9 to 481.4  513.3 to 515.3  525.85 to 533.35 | 0.418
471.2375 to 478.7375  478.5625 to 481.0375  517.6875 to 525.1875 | -0.036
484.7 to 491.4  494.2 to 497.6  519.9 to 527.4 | 0.041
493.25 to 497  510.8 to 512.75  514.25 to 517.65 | -0.085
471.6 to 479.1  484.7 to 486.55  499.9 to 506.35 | -0.320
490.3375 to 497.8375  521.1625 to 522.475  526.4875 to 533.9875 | -0.101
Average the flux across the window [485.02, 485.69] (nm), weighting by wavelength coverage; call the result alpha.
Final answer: 52.7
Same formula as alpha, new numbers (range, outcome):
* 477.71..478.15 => 41.2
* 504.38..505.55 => 41.3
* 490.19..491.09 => 52.2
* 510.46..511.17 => 38.6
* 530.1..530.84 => 62.2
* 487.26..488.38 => 47.2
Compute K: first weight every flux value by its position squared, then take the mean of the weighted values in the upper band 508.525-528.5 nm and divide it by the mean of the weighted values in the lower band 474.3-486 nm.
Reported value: 1.08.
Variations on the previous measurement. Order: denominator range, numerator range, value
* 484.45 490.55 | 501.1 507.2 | 0.87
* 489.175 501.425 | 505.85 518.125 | 0.84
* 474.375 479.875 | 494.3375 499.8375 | 1.18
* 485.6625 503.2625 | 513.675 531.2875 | 1.12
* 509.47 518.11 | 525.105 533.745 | 1.57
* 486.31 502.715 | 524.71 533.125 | 1.31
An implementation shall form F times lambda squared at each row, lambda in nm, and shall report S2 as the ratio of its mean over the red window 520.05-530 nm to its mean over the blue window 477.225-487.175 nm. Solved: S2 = 1.29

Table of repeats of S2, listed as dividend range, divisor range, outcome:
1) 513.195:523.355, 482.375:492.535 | 0.92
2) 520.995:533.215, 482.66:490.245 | 1.30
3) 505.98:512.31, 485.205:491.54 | 0.85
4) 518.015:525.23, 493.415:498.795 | 1.08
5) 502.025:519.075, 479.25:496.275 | 0.84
